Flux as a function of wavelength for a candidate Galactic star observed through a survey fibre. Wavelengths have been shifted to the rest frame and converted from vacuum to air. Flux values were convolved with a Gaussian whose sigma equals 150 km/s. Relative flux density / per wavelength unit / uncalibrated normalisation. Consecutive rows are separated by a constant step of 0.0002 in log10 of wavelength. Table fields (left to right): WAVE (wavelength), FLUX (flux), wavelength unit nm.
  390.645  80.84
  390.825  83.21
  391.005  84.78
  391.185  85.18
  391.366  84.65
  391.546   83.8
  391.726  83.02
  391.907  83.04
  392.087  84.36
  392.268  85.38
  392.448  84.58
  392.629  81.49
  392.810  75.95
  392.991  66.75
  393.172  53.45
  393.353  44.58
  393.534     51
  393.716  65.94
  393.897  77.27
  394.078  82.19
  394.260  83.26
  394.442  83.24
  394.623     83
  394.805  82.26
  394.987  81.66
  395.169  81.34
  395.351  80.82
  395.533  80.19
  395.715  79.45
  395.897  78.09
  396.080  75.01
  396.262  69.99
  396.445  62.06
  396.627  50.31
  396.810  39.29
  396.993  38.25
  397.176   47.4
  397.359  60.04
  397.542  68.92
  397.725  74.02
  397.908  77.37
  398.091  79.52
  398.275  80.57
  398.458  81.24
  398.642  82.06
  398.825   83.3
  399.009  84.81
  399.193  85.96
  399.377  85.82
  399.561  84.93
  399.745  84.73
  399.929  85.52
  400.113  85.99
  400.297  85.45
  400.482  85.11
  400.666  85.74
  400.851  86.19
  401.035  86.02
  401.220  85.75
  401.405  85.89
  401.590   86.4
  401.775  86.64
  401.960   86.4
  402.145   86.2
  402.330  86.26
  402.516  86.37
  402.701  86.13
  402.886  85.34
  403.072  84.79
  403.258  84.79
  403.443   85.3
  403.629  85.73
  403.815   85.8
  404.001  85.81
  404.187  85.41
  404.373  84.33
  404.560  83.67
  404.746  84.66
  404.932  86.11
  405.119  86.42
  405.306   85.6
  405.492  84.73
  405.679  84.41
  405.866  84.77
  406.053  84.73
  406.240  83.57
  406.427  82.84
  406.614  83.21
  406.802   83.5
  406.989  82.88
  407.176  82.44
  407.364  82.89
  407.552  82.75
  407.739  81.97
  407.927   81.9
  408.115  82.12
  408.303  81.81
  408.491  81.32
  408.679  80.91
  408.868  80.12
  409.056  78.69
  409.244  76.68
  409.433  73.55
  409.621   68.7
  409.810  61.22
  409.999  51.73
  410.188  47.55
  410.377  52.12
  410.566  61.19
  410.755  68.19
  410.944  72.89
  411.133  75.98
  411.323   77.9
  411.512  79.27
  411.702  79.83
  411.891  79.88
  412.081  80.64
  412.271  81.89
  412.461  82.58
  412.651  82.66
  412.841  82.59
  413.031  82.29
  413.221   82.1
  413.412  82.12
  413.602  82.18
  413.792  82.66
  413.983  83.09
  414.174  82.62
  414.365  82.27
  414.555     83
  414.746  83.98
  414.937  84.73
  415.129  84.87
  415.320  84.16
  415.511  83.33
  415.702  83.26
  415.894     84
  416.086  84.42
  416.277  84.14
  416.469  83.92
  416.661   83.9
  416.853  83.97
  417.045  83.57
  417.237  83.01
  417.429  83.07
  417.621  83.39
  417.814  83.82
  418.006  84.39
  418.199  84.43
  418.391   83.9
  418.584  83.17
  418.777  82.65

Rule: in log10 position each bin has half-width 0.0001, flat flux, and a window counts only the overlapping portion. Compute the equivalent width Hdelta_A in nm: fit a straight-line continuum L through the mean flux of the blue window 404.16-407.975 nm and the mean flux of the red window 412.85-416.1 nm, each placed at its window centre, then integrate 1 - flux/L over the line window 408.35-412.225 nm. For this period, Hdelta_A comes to 0.55 nm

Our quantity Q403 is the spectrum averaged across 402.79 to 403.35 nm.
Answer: 84.9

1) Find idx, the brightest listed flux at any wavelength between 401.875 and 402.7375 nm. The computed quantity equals 86.4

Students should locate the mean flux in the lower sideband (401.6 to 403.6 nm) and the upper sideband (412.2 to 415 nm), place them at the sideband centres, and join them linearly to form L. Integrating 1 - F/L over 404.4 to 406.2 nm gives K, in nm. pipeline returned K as 0.00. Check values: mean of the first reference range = 85.9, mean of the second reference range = 82.7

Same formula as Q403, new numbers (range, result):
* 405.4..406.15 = 84.6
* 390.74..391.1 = 84.1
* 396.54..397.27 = 43.8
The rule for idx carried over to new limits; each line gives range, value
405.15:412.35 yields 85.6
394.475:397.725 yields 83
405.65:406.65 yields 84.77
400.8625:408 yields 86.64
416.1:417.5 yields 84.14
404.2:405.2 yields 86.42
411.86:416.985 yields 84.87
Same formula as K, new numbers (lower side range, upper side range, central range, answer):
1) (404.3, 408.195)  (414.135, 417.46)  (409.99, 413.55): 0.39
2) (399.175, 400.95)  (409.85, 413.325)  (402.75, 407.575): -0.27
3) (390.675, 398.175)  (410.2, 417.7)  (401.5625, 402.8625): -0.18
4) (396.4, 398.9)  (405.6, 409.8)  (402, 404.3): -0.36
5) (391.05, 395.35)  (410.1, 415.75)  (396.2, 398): 0.44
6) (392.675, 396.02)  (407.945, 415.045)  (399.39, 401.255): -0.26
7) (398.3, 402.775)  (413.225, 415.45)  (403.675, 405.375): -0.01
